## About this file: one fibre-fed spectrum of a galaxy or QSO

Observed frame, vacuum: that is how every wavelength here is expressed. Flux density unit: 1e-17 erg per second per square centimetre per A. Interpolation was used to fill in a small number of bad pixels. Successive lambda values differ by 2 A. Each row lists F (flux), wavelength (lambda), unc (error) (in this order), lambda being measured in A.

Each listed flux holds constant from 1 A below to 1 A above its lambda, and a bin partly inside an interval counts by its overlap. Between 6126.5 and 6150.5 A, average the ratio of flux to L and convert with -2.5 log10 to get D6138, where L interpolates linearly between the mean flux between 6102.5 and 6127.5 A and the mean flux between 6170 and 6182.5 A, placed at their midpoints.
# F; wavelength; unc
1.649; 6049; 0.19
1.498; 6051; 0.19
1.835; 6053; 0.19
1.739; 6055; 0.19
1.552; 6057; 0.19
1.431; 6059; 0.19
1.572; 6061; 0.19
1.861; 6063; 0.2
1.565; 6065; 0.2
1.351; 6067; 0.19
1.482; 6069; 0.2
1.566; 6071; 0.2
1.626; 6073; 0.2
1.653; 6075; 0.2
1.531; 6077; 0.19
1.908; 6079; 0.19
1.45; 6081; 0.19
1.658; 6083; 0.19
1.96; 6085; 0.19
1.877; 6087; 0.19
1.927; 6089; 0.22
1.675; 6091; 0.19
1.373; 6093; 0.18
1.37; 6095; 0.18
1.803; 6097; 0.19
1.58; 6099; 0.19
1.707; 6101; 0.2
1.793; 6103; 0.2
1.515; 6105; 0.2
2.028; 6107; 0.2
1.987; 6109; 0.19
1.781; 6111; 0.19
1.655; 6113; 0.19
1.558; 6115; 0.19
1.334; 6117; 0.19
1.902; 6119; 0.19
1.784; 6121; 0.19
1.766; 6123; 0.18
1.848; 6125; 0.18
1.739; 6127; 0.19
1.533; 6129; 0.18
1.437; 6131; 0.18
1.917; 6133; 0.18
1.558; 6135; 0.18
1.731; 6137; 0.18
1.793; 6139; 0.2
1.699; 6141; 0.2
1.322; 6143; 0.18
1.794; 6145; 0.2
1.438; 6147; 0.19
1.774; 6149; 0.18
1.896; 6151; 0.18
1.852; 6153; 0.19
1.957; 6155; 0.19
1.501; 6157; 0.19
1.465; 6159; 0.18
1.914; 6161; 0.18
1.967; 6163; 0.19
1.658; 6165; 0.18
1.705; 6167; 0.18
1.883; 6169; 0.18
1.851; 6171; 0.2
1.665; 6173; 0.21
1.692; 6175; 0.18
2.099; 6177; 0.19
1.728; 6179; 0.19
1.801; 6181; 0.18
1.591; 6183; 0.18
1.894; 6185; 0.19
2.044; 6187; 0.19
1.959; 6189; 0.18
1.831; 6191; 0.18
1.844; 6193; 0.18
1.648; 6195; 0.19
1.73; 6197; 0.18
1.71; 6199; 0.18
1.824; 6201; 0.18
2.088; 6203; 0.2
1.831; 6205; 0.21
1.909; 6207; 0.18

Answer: 0.07 mag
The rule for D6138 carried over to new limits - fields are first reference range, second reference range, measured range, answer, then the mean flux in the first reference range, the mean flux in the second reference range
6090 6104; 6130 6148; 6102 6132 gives -0.06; 1.61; 1.63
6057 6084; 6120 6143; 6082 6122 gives -0.05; 1.59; 1.69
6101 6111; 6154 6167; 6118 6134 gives 0.03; 1.81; 1.74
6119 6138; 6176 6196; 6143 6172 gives 0.02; 1.71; 1.84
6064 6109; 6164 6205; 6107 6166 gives 0.02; 1.66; 1.81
